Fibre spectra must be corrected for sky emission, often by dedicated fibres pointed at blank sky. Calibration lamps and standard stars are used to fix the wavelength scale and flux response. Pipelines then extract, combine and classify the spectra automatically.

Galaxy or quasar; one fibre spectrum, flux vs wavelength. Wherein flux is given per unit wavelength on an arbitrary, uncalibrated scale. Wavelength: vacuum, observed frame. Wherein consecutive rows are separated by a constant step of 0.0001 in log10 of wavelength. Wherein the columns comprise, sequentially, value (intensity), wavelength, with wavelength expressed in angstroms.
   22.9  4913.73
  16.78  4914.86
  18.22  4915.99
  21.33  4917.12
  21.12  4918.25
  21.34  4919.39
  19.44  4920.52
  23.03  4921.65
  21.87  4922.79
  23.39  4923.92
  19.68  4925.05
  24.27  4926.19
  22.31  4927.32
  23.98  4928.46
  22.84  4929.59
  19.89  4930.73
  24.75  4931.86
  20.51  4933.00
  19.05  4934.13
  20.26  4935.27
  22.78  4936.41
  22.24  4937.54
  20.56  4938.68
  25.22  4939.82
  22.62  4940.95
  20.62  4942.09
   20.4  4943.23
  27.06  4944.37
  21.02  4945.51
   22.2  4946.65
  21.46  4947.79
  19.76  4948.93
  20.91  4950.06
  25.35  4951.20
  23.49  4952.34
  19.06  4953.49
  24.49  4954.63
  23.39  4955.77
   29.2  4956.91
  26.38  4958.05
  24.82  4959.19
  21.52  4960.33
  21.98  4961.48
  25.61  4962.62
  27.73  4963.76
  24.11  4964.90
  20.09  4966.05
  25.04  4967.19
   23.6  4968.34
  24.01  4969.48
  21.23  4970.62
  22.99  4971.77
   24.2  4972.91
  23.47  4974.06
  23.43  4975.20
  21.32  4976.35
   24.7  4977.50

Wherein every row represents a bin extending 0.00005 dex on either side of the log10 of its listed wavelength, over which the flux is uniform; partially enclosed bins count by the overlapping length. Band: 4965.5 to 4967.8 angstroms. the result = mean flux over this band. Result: 22.6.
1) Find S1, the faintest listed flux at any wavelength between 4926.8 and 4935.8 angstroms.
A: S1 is 19.05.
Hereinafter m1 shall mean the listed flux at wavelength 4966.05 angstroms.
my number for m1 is 20.09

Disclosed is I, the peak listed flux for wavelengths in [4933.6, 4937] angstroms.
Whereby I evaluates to 22.78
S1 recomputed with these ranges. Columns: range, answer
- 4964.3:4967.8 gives 20.09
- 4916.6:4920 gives 21.12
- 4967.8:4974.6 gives 21.23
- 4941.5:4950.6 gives 19.76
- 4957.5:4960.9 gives 21.52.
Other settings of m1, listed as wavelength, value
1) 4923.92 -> 23.39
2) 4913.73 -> 22.9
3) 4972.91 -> 24.2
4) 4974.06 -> 23.47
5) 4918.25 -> 21.12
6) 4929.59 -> 22.84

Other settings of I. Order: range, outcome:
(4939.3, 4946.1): 27.06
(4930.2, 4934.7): 24.75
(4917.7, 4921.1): 21.34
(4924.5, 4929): 24.27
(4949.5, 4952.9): 25.35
